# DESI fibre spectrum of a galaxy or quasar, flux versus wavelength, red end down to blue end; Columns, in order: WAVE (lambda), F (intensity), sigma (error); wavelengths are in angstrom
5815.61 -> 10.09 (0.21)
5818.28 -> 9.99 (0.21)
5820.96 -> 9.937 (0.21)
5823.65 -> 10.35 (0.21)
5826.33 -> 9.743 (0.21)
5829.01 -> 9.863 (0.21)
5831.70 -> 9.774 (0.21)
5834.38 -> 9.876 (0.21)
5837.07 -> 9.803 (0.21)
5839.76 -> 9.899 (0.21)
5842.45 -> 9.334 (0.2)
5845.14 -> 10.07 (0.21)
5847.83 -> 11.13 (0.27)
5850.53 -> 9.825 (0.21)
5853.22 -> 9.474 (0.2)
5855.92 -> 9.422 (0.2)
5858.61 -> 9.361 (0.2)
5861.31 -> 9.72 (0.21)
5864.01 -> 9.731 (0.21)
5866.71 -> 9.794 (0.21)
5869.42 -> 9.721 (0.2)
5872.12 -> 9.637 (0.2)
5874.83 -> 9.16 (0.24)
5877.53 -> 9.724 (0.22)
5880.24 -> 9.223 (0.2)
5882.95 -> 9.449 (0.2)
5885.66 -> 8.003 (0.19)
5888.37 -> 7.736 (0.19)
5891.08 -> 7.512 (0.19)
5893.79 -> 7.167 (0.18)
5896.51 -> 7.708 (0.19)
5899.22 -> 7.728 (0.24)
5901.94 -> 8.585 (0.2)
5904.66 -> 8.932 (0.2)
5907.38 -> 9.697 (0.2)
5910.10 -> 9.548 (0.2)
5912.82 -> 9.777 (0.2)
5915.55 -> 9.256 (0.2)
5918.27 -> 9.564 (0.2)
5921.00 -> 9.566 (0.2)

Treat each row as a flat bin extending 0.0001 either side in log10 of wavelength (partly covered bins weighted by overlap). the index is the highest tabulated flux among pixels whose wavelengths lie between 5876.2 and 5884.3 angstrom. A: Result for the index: 9.724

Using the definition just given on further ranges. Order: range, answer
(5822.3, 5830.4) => 10.35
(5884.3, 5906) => 8.932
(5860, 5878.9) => 9.794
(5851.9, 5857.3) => 9.474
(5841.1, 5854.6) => 11.13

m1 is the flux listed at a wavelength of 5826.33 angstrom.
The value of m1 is 9.743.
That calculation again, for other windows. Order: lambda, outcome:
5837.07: 9.803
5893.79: 7.167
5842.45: 9.334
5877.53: 9.724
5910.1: 9.548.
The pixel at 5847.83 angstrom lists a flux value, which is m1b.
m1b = 11.13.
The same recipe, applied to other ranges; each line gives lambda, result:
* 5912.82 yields 9.777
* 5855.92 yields 9.422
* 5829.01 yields 9.863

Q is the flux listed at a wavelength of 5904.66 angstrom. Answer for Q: 8.932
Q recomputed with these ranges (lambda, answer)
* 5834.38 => 9.876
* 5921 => 9.566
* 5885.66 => 8.003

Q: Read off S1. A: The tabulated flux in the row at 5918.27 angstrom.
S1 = 9.564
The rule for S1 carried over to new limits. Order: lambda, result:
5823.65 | 10.35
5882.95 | 9.449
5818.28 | 9.99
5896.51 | 7.708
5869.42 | 9.721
